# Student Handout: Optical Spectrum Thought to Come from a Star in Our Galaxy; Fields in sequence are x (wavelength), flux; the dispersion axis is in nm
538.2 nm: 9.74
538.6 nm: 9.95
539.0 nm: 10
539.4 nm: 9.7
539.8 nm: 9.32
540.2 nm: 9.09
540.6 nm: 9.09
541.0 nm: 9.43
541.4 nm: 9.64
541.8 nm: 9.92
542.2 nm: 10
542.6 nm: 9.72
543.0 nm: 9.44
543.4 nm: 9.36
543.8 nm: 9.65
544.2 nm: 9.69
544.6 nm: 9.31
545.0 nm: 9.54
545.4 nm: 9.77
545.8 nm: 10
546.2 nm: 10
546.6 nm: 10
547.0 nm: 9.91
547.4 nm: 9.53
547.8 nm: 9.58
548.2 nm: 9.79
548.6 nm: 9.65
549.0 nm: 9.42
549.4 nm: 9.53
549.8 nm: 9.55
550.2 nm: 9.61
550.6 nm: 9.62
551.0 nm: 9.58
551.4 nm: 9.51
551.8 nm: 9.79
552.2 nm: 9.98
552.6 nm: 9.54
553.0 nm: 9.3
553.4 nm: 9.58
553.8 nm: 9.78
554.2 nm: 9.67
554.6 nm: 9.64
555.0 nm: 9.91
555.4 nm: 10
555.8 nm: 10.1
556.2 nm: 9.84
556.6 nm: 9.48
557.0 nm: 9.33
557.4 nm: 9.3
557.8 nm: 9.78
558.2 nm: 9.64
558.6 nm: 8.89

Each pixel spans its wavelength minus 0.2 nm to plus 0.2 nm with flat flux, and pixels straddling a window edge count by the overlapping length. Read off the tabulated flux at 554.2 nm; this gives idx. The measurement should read 9.67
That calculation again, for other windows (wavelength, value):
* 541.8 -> 9.92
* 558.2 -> 9.64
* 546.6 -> 10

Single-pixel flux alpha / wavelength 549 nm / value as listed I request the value 9.42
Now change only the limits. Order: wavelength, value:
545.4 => 9.77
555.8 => 10.1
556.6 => 9.48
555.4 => 10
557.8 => 9.78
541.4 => 9.64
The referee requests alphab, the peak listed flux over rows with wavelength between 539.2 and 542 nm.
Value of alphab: 9.92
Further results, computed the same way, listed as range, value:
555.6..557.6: 10.1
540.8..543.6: 10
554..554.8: 9.67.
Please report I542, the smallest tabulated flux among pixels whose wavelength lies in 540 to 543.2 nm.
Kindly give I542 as 9.09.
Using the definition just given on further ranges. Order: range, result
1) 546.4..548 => 9.53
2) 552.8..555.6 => 9.3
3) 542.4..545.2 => 9.31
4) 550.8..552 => 9.51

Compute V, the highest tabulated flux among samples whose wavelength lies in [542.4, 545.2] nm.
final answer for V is 9.72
